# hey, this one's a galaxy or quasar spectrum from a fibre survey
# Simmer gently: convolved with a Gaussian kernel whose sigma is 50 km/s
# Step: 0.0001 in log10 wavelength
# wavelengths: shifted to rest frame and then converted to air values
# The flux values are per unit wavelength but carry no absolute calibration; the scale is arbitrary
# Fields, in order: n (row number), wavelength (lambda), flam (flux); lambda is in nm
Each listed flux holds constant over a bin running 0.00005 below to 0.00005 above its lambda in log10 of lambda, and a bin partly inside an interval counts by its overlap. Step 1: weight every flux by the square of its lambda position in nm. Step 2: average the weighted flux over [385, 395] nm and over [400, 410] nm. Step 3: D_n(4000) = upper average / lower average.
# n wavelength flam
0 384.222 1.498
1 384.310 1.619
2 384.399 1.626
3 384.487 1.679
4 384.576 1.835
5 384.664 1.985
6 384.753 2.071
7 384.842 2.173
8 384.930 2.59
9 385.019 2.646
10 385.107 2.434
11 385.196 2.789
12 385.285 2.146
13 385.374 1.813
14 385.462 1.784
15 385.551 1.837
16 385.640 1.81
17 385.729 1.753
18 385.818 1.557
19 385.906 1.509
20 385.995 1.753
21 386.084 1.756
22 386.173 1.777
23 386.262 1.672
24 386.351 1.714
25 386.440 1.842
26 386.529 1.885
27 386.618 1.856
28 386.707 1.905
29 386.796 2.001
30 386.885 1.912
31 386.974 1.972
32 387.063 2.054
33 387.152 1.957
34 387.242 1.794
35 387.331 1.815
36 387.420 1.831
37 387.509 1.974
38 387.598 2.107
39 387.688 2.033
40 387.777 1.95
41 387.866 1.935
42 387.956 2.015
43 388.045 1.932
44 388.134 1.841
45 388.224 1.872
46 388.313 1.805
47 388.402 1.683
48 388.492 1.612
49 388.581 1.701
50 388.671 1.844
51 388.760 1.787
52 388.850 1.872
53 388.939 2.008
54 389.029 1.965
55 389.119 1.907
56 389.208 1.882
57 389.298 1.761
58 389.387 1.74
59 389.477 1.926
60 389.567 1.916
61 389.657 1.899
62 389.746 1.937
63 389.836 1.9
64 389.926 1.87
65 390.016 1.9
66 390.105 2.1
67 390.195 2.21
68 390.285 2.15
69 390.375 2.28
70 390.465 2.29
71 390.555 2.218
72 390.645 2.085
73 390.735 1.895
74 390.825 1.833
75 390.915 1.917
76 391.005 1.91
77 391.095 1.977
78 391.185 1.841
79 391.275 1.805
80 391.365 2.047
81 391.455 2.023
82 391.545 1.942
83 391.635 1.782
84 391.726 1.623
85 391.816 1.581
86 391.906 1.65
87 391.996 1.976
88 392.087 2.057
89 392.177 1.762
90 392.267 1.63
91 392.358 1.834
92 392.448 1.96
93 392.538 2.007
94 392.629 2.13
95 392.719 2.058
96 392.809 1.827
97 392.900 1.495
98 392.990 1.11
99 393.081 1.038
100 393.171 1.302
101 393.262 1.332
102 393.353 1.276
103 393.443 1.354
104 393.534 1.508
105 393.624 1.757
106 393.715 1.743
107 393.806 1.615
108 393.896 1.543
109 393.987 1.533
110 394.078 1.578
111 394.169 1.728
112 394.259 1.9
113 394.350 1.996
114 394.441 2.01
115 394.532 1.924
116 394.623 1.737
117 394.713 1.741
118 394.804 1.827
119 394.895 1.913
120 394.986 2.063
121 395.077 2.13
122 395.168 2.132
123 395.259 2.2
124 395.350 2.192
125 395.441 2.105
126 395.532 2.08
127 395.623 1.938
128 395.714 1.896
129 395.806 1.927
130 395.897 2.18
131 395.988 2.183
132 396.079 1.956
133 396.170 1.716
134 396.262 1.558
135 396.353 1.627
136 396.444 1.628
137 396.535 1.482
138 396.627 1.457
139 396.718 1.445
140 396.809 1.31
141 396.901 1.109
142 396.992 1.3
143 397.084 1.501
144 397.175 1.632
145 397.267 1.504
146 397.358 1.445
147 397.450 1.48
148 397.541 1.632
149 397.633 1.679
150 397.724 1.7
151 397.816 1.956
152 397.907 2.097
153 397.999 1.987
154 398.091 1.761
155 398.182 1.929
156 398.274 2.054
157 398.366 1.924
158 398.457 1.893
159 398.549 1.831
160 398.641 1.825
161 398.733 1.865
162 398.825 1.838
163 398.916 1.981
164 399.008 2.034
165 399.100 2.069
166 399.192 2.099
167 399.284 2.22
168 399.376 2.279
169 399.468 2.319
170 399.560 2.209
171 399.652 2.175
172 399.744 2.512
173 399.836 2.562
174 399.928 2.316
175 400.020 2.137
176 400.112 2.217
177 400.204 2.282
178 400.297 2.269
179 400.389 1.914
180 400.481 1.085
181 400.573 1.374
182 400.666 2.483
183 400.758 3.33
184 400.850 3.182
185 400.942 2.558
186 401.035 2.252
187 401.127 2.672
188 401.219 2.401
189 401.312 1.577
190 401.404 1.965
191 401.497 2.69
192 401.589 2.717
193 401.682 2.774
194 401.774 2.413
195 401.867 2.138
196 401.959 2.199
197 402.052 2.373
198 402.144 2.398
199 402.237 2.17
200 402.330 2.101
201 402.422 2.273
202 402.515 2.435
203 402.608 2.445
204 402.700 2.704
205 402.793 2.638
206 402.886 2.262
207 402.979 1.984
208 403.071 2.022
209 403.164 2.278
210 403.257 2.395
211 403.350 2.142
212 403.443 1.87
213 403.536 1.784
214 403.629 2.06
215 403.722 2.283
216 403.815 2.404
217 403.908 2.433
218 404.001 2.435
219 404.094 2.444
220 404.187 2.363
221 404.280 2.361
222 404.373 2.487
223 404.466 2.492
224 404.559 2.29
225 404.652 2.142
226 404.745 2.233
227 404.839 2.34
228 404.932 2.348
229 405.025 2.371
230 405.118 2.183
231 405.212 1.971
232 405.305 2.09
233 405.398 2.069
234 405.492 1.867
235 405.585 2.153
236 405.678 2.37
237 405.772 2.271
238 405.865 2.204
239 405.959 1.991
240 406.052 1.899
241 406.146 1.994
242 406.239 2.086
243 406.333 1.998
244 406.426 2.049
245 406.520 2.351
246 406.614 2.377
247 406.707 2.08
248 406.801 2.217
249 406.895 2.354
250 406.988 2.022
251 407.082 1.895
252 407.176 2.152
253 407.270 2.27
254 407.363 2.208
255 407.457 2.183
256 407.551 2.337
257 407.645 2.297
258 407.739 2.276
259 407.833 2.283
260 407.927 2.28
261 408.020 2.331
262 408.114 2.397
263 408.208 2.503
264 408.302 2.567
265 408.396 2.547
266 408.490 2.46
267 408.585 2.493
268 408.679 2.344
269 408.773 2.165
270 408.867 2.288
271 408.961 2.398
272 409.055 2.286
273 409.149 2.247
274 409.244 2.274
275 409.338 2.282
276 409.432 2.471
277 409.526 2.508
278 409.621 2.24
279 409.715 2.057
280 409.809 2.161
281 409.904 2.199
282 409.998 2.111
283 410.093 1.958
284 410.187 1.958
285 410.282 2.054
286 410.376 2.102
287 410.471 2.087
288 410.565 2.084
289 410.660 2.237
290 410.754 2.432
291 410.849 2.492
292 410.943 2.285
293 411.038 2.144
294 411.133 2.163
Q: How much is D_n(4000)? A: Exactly 1.32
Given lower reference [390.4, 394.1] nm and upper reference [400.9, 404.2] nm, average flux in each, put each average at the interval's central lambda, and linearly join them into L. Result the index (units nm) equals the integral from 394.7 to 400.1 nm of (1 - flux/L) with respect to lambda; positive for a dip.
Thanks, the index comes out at 0.36 nm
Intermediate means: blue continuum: 1.76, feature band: 1.89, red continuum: 2.31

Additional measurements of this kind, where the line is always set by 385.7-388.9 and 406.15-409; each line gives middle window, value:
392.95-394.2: 0.33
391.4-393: 0.10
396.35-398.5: 0.43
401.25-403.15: -0.14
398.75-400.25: -0.07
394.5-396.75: 0.15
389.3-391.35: -0.08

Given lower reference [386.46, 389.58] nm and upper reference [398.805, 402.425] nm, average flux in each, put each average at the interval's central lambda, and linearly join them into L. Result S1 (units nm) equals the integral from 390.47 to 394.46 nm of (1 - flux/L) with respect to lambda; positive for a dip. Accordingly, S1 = 0.51 nm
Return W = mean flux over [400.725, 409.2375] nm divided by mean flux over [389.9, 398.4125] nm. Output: 1.3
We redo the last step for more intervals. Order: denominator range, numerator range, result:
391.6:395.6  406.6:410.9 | 1.28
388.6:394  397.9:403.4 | 1.22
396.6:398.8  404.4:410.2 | 1.33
